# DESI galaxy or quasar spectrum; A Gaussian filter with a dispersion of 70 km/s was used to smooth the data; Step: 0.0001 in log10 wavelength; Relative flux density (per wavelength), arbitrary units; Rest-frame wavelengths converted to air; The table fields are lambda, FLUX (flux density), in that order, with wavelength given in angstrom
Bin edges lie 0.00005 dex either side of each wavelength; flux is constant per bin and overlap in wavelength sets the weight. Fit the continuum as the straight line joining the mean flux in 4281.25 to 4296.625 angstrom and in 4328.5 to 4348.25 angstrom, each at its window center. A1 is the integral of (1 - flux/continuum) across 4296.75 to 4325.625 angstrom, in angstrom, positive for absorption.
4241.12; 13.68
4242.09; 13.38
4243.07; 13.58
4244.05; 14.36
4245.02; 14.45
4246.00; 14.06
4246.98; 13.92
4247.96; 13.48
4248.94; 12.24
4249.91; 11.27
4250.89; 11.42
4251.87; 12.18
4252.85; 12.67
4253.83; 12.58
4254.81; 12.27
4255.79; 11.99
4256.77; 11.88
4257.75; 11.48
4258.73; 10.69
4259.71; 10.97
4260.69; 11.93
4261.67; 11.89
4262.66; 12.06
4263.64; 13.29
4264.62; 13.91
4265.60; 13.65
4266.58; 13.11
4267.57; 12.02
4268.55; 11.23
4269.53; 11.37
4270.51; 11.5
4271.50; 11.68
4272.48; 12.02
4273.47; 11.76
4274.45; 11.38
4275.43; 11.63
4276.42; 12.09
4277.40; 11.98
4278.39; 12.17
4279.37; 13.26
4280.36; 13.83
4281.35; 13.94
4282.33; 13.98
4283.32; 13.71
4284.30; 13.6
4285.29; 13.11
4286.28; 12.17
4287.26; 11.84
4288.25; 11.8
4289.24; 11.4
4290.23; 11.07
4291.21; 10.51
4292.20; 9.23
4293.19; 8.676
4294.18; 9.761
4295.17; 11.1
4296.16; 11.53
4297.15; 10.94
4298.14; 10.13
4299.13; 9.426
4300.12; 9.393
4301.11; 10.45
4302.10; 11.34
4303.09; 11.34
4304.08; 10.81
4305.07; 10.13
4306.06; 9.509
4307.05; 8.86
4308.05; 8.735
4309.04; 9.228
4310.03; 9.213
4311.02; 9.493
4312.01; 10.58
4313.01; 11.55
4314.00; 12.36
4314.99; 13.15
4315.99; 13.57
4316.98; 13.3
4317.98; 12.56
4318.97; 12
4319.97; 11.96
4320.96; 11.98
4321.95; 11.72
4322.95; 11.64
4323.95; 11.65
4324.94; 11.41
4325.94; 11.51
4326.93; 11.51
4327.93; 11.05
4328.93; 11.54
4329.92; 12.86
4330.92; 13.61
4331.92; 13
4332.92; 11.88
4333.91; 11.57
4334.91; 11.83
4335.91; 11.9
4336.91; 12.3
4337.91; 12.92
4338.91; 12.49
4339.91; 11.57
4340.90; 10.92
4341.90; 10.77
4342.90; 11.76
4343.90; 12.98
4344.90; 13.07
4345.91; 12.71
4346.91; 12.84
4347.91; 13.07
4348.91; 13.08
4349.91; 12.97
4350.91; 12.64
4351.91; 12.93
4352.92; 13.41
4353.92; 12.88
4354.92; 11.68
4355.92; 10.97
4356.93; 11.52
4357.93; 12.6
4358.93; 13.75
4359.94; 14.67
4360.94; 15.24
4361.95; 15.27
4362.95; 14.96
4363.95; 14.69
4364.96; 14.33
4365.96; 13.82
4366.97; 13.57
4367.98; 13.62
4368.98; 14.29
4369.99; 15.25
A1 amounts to 2.3 angstrom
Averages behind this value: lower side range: 11.7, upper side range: 12.3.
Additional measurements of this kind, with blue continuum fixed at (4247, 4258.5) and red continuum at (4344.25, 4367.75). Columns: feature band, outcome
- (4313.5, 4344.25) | 2.2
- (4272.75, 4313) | 4.7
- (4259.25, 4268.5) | -0.1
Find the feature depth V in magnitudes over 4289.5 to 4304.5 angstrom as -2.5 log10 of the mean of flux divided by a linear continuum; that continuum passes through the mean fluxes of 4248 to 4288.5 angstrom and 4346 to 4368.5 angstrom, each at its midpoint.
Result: 0.21 mag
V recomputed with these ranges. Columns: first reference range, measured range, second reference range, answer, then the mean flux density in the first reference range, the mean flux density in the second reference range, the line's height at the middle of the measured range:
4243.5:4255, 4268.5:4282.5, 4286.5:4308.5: -0.07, 12.9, 10.4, 11.5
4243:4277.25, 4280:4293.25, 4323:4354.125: 0.01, 12.3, 12.3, 12.3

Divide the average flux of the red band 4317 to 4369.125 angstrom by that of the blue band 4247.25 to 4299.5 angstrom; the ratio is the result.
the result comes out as 1.1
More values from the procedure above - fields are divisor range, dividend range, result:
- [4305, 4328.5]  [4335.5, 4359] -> 1.10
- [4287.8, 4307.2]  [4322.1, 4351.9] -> 1.17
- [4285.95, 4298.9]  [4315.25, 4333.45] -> 1.13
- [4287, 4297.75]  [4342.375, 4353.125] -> 1.20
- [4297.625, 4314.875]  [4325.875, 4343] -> 1.17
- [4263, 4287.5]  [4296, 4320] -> 0.86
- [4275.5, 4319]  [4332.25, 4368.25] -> 1.14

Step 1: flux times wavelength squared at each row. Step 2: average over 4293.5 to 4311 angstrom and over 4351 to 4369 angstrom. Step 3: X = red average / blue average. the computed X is 1.38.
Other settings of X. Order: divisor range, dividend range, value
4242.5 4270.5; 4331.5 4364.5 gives 1.07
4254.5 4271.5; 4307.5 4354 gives 1.03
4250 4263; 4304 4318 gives 0.94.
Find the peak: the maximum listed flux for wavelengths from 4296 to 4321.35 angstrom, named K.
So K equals 13.57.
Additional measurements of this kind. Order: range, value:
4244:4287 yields 14.45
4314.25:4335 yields 13.61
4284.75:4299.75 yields 13.11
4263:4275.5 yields 13.91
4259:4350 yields 13.98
